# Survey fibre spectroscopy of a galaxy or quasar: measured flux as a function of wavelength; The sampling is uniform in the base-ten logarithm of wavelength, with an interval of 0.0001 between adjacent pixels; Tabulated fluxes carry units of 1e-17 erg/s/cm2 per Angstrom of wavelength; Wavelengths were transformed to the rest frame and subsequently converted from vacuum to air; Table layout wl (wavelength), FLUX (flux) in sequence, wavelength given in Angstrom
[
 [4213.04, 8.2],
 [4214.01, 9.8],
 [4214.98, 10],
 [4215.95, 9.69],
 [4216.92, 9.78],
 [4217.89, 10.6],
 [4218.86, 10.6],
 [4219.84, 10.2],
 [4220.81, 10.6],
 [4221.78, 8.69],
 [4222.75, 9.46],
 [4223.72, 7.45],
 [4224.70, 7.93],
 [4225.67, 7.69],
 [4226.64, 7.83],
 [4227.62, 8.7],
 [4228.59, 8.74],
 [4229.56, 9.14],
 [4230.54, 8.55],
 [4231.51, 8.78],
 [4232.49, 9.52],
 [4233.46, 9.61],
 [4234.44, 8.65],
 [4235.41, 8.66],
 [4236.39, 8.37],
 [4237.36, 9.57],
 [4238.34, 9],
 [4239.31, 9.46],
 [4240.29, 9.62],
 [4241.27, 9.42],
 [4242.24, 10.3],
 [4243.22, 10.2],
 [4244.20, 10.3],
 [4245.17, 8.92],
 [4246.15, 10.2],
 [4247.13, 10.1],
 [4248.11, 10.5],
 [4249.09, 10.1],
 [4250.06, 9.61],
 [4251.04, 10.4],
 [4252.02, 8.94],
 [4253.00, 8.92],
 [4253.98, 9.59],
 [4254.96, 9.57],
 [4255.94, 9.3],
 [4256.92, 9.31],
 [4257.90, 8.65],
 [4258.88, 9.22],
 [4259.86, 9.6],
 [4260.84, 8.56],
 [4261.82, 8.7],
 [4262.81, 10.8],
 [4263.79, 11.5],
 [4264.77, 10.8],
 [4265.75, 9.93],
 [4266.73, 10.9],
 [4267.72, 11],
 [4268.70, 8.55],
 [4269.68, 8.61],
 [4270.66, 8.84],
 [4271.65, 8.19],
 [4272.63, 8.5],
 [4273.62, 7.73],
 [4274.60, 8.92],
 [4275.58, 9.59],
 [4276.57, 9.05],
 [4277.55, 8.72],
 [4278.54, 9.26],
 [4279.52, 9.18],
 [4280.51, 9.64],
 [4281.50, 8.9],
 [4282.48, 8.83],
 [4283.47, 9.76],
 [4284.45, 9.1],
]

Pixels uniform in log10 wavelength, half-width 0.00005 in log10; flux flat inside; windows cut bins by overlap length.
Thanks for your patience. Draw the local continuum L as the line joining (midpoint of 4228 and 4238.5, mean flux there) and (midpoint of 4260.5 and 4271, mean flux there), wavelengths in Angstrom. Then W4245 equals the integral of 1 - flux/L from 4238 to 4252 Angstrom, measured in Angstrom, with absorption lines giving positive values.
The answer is -0.8 Angstrom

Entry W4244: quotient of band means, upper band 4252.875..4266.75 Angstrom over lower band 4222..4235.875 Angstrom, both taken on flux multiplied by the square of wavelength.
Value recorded 1.14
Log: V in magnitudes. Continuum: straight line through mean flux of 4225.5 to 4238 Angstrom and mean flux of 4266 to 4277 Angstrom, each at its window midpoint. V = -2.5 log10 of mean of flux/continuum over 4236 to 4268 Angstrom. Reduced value -0.09 mag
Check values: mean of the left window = 8.78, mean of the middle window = 9.73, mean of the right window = 9.1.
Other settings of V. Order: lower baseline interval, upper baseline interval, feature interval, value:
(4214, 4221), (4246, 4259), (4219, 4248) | 0.08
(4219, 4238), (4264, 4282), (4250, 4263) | -0.02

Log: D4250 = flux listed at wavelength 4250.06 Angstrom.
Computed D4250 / 9.61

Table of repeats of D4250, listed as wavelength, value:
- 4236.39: 8.37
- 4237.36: 9.57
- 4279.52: 9.18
